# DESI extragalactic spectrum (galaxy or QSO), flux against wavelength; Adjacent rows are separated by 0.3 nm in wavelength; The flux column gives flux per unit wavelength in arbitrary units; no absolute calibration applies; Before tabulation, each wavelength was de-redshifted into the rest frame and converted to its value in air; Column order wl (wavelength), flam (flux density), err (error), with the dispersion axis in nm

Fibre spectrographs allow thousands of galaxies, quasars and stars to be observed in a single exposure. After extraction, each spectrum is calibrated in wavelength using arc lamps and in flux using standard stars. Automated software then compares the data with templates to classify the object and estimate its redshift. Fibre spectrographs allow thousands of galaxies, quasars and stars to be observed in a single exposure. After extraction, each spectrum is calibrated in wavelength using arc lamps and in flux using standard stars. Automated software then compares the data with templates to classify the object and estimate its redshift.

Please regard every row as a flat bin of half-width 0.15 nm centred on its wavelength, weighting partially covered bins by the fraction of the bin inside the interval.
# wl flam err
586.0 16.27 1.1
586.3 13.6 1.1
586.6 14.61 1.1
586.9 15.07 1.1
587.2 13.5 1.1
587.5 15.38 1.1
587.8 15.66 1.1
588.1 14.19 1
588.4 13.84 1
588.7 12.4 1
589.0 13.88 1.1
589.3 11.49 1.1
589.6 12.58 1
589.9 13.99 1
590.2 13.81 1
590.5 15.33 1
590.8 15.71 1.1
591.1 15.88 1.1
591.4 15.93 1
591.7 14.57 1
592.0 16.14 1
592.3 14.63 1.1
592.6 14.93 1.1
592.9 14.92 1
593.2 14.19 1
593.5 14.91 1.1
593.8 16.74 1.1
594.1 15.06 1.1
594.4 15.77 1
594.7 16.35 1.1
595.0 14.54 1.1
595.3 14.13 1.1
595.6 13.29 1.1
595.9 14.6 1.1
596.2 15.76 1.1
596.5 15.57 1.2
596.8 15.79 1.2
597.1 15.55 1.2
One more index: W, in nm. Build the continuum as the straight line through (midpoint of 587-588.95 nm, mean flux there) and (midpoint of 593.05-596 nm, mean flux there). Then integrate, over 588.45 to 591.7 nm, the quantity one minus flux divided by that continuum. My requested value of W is 0.072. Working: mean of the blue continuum 14.2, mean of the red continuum 15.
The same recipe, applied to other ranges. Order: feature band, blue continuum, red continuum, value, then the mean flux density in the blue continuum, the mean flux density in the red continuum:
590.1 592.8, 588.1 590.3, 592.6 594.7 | -0.18 nm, 13.2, 15.3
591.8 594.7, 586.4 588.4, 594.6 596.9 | -0.09 nm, 14.6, 15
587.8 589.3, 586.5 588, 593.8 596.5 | 0.13 nm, 14.8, 15.1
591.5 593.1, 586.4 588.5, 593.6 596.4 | -0.01 nm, 14.6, 15.1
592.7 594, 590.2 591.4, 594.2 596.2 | -0.01 nm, 15.4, 14.9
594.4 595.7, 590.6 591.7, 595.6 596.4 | 0.02 nm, 15.6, 14.8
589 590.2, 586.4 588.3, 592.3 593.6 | 0.14 nm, 14.7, 14.7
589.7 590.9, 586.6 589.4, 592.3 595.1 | -0.01 nm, 14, 15.2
